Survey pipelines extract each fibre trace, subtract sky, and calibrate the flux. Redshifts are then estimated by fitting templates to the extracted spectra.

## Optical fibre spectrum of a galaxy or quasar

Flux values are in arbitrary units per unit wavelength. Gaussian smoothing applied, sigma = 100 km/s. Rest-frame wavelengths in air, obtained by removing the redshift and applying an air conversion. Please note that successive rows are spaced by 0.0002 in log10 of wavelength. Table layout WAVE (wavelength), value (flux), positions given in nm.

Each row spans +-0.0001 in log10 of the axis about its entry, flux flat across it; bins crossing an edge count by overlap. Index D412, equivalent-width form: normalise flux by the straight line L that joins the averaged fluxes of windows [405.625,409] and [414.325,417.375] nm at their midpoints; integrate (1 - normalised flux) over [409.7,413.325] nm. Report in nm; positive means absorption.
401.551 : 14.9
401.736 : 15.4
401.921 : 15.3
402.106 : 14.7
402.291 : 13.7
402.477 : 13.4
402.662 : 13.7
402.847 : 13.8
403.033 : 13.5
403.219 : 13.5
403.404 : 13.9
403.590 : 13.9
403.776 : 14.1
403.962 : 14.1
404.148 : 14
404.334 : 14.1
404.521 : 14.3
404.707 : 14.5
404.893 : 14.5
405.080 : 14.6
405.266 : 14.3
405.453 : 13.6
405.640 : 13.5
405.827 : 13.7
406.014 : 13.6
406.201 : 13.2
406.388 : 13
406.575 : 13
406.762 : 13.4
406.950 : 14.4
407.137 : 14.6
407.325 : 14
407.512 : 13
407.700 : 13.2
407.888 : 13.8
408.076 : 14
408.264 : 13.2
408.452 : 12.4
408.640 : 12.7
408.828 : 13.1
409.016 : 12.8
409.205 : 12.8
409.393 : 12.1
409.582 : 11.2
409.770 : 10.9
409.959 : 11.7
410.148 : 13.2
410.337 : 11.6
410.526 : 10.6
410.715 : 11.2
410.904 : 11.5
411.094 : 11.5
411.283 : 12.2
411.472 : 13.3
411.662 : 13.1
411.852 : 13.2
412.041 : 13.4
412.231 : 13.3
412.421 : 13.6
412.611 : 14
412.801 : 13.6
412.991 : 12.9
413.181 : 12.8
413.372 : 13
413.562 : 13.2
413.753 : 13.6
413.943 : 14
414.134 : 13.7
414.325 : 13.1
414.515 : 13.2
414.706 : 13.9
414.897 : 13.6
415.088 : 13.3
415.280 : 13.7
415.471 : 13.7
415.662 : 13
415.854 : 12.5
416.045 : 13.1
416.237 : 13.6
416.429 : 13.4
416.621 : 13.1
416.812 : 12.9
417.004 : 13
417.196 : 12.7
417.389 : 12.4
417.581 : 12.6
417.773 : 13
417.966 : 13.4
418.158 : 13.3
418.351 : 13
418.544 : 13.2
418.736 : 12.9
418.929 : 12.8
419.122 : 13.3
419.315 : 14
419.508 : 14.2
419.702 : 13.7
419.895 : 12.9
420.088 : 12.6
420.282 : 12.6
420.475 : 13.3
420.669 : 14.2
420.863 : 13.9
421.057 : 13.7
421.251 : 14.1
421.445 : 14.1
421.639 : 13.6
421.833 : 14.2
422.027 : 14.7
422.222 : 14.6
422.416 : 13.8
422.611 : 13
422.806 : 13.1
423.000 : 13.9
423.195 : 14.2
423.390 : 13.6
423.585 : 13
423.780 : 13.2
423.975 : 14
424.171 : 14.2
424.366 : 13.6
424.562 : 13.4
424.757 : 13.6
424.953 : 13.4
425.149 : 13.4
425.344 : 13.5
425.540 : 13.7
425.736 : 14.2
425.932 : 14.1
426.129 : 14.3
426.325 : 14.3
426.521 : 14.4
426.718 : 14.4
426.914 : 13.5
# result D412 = 0.22 nm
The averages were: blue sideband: 13.4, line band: 12.5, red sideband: 13.2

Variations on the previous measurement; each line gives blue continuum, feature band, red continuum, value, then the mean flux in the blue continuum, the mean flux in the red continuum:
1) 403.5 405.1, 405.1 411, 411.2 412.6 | 0.36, 14.2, 13.2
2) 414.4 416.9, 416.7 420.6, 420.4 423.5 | 0.14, 13.3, 13.9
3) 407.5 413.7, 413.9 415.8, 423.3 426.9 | -0.07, 12.7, 13.8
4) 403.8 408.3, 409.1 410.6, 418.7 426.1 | 0.22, 13.8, 13.7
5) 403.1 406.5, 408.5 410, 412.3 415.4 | 0.16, 13.9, 13.5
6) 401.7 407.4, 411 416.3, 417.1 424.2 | 0.17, 14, 13.5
